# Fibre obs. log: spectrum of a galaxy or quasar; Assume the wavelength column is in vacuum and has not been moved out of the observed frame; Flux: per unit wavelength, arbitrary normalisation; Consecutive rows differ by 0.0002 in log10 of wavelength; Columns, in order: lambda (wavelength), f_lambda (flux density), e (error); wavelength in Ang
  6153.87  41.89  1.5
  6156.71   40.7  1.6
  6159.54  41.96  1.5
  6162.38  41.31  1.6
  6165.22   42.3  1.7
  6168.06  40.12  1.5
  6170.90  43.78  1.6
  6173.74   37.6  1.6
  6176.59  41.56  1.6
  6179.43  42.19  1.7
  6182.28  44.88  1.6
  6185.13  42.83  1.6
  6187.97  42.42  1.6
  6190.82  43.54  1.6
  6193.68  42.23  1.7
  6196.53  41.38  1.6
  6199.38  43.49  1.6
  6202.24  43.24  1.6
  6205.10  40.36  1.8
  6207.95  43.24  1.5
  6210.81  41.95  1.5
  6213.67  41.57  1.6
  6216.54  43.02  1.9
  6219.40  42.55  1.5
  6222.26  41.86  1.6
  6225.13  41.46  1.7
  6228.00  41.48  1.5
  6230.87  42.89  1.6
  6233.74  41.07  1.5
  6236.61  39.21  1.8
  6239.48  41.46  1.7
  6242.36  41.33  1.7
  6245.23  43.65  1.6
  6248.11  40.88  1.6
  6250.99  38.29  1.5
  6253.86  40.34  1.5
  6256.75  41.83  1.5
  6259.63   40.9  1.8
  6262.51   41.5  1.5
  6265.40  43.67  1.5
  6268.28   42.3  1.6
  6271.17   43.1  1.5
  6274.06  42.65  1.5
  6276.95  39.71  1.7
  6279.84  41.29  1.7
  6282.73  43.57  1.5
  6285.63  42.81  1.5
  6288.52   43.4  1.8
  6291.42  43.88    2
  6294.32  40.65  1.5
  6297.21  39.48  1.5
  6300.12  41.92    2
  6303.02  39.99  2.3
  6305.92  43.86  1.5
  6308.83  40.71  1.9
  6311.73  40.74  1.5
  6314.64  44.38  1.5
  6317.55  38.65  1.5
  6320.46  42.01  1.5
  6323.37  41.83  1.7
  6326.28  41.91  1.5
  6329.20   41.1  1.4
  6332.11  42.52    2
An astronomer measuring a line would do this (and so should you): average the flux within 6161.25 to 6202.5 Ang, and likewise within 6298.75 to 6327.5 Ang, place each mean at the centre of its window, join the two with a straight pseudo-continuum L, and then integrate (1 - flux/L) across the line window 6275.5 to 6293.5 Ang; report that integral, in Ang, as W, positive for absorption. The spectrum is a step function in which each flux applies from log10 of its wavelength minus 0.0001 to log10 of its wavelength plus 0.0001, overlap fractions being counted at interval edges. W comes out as -0.28 Ang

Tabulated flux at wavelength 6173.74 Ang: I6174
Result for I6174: 37.6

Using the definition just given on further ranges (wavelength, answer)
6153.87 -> 41.89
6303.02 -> 39.99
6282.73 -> 43.57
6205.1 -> 40.36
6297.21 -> 39.48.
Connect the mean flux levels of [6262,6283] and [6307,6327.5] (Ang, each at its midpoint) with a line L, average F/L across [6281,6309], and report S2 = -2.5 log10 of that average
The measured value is -0.01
